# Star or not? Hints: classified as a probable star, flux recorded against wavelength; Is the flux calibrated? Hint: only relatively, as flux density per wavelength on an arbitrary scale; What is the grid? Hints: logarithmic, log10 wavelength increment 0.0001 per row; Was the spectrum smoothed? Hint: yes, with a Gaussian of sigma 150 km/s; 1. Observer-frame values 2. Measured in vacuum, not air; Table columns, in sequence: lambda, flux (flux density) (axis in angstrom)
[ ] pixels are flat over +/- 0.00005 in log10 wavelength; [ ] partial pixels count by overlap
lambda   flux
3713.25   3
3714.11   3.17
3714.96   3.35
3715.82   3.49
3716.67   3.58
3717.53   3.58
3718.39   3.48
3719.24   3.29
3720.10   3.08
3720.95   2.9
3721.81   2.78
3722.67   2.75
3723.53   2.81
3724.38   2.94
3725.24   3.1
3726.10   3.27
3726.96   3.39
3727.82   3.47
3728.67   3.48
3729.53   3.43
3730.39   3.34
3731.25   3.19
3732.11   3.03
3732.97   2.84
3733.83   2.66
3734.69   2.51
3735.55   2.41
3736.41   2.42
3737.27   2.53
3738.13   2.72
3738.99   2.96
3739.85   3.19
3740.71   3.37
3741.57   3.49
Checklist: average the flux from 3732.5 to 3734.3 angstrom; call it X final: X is 2.75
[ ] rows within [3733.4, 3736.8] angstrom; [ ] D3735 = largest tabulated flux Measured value 2.66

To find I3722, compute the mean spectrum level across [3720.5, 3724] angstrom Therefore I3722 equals 2.82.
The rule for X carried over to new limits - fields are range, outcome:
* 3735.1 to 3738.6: 2.53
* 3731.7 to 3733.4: 2.93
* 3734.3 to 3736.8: 2.45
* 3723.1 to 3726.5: 3.03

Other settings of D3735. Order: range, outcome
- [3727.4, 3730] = 3.48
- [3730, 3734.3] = 3.34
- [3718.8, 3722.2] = 3.29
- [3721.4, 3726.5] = 3.27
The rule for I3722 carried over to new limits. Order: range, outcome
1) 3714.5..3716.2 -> 3.41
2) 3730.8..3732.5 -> 3.11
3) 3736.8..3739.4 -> 2.73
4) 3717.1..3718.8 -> 3.52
